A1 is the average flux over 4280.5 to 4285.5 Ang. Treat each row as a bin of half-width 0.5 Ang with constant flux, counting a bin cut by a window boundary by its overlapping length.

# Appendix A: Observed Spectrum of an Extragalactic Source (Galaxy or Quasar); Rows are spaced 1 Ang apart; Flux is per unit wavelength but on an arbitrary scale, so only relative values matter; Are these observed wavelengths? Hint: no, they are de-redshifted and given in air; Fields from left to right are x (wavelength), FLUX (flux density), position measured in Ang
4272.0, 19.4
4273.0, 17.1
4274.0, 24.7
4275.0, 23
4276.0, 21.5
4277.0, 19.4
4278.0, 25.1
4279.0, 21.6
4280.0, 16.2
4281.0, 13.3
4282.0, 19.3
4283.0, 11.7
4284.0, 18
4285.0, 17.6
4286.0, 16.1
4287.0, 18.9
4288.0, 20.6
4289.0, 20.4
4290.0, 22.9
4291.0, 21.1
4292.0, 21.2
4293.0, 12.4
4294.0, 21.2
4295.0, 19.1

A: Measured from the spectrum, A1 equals 16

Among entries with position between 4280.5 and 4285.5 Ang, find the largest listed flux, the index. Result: 19.3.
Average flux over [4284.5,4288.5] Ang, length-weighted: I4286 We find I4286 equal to 18.3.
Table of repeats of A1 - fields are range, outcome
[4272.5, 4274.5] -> 20.9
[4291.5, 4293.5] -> 16.8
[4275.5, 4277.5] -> 20.4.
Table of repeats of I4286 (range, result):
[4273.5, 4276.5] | 23.1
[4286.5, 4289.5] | 20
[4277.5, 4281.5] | 19.1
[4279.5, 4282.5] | 16.3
